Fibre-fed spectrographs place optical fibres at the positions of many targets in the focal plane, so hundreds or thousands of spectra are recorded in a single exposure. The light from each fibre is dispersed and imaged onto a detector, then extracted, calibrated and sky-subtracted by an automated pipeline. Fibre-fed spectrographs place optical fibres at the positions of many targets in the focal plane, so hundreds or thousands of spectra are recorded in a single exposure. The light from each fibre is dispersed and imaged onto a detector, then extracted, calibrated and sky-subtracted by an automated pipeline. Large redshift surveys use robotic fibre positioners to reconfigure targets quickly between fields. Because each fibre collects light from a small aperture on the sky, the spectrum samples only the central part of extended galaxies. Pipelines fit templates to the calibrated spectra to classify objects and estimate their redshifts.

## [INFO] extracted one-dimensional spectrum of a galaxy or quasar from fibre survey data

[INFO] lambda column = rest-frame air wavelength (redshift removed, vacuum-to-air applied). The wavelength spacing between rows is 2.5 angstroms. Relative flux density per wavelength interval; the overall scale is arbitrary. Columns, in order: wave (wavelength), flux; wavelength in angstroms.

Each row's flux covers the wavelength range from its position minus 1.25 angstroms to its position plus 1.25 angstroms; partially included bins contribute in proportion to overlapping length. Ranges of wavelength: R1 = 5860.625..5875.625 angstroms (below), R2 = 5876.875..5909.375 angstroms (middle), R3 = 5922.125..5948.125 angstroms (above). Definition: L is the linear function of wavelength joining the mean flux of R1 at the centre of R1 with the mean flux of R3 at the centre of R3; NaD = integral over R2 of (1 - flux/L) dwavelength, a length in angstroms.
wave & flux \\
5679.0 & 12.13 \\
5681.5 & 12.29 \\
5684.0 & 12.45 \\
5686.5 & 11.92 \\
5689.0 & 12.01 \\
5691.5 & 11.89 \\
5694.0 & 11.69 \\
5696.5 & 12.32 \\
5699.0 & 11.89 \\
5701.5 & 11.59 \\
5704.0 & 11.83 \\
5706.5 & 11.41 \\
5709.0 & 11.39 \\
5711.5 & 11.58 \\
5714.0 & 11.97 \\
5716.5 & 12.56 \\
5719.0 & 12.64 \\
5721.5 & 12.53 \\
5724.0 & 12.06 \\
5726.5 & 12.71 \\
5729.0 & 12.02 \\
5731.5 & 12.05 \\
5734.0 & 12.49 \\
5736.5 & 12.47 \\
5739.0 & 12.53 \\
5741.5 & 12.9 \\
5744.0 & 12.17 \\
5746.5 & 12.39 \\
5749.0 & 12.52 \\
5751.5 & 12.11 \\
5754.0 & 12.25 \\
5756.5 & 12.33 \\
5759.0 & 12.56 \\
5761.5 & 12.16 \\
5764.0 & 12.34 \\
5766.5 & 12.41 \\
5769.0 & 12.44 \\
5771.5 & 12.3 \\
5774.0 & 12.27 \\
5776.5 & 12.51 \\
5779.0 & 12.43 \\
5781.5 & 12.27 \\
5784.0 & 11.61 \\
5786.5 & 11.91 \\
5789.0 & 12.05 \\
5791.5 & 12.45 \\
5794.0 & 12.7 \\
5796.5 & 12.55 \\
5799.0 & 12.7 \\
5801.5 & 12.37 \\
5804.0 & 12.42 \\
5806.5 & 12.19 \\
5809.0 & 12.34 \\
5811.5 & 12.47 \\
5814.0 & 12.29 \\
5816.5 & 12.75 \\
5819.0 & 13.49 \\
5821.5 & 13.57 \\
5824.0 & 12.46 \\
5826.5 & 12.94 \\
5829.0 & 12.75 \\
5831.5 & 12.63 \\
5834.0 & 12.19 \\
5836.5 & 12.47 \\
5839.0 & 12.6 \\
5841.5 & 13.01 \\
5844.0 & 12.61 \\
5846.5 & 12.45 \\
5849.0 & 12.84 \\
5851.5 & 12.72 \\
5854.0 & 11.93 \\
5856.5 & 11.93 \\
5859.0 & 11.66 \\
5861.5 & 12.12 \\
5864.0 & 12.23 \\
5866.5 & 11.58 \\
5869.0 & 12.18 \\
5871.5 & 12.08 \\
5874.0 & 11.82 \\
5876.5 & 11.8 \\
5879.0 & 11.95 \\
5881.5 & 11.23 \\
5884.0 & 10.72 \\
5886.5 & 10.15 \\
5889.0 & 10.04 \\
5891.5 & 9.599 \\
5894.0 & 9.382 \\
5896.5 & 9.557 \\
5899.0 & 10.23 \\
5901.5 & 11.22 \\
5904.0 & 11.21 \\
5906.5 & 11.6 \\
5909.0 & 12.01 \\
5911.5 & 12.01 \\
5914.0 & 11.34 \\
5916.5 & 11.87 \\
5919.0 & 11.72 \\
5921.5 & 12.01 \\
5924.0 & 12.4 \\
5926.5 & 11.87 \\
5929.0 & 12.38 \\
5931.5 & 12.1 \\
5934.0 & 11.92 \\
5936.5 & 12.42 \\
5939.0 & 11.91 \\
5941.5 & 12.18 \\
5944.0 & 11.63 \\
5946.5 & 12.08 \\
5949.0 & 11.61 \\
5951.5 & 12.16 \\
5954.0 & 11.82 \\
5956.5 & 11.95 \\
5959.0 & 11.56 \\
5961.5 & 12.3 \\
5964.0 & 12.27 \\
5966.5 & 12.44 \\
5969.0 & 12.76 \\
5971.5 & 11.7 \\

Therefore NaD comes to 3.6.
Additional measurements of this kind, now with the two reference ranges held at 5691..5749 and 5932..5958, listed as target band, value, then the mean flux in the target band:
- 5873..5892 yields 1.68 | 11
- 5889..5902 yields 2.25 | 9.93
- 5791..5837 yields -2.10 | 12.6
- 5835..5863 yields -0.81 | 12.4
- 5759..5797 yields -0.62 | 12.3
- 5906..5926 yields 0.18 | 11.9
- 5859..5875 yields 0.07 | 12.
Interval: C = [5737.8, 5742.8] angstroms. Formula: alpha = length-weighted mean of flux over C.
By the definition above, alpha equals 12.7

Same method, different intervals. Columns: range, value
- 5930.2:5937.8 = 12.1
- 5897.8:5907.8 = 11.1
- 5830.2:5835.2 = 12.4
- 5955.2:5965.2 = 12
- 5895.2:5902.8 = 10.3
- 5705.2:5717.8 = 11.8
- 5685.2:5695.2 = 11.9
